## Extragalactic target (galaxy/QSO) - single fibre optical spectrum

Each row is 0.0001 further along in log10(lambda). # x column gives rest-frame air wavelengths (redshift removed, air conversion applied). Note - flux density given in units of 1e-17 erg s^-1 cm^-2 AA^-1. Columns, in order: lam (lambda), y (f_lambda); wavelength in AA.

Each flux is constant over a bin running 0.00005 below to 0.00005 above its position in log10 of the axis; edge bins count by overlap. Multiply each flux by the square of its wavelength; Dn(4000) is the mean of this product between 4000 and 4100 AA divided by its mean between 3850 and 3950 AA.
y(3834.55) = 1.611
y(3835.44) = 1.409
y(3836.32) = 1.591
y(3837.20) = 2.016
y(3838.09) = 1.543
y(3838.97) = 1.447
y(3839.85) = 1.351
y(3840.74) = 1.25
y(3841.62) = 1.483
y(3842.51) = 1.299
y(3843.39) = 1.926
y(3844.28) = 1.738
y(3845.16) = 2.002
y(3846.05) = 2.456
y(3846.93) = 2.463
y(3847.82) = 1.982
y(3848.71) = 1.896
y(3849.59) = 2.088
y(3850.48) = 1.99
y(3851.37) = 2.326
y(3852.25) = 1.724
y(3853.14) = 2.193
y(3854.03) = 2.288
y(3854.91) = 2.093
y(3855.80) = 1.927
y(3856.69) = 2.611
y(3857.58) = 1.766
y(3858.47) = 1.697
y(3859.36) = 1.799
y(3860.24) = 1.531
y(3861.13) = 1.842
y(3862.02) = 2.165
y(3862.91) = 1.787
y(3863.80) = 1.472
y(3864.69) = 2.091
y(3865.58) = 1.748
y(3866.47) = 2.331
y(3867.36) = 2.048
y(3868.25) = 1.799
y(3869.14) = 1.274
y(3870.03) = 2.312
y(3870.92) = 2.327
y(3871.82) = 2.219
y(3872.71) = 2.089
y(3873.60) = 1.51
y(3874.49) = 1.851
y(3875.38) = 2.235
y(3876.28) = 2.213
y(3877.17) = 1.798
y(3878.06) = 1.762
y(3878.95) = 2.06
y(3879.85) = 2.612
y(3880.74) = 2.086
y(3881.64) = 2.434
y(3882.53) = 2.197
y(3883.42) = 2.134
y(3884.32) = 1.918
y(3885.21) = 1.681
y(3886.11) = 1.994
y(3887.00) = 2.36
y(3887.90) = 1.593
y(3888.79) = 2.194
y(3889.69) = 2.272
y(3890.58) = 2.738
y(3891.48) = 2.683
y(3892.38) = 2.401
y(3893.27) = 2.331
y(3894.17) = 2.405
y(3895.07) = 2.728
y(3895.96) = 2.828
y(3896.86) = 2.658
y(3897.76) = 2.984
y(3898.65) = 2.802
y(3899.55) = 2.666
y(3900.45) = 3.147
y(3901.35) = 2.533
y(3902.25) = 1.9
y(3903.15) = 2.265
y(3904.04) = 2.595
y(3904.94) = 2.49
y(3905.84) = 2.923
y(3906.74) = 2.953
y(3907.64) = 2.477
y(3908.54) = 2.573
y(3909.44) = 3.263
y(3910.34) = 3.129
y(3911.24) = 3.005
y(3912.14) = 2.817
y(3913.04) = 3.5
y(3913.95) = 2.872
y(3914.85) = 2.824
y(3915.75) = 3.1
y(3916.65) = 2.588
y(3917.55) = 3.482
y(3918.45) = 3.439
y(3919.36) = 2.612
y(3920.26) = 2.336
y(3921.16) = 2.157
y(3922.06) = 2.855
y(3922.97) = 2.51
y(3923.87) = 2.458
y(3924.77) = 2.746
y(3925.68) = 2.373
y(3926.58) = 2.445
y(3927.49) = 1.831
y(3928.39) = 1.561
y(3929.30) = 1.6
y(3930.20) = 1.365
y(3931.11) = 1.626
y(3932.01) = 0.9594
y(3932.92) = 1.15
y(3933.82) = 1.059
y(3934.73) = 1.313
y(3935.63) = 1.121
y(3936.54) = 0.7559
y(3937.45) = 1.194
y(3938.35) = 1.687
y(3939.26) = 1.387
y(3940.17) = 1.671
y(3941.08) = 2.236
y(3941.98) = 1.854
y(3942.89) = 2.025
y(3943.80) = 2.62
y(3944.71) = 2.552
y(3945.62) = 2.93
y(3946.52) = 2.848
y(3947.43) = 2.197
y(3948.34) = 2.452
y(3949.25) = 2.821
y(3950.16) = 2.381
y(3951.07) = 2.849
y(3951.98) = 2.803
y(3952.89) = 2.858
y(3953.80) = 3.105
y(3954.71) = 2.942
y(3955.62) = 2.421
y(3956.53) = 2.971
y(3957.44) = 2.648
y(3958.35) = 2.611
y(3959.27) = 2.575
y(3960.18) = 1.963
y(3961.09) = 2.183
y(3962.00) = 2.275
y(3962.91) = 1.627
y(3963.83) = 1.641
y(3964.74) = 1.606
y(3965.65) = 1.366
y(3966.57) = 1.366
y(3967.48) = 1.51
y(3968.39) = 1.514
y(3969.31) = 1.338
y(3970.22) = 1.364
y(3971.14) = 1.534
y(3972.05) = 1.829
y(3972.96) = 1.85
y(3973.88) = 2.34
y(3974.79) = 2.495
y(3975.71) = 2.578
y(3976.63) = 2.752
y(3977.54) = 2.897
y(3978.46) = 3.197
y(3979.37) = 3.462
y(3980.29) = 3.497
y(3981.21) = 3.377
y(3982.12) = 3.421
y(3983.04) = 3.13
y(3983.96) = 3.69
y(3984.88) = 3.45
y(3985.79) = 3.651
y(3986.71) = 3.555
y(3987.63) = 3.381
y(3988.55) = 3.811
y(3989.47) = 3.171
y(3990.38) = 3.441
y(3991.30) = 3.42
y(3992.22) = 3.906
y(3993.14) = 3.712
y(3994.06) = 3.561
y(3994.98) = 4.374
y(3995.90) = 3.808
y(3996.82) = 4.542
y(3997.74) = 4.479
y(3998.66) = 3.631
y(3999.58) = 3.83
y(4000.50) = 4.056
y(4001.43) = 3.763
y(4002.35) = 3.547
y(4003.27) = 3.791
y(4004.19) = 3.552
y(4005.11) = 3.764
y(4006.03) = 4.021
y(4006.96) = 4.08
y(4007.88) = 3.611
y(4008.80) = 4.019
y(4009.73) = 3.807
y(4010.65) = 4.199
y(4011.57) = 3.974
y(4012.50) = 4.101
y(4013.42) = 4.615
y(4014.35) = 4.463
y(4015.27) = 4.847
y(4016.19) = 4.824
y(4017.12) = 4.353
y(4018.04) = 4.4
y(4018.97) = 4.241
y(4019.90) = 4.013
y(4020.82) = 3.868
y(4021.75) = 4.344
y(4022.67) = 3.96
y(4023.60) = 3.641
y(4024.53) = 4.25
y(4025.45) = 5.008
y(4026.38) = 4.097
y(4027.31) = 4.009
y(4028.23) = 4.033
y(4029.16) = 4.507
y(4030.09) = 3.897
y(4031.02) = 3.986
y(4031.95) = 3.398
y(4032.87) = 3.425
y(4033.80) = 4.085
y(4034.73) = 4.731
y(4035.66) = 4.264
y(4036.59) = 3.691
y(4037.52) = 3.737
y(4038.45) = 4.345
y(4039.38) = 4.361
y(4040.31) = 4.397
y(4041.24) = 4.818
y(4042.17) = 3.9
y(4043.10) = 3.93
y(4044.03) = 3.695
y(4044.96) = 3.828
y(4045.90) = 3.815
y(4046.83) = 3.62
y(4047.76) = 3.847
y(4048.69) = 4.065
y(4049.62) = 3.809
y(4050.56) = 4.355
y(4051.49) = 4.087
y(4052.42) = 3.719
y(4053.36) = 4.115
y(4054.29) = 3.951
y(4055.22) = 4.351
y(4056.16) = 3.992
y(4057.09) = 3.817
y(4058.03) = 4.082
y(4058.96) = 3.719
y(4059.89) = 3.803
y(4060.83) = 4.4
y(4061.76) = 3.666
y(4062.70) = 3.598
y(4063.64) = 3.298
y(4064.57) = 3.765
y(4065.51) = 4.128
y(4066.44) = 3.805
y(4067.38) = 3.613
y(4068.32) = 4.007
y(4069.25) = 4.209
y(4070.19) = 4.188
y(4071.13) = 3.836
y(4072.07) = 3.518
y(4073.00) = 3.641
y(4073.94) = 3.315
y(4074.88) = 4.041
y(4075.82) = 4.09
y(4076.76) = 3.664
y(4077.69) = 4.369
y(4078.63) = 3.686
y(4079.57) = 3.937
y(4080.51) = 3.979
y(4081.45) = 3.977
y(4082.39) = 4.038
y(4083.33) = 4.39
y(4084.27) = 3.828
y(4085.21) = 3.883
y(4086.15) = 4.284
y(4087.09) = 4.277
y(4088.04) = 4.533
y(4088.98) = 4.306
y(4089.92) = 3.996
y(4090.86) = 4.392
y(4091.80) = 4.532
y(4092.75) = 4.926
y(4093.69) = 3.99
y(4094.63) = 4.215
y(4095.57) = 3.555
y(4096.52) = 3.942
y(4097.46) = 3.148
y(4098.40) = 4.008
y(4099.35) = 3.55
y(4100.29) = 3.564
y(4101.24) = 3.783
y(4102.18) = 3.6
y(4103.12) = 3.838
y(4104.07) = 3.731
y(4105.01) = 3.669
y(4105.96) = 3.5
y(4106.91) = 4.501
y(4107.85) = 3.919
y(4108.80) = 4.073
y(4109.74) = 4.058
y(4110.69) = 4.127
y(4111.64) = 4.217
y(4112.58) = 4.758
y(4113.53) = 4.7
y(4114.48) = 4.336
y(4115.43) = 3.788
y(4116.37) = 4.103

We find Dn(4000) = 1.95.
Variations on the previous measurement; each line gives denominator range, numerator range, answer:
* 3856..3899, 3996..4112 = 2.05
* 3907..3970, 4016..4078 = 1.88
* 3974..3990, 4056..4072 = 1.24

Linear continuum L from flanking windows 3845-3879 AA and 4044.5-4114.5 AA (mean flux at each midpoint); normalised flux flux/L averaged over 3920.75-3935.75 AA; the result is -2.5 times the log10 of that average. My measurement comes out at 0.36 mag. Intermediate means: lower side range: 1.99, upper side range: 3.97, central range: 1.85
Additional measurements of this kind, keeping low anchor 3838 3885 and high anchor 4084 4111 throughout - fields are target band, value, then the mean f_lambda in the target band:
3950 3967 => 0.19 mag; 2.33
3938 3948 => 0.21 mag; 2.19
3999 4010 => -0.20 mag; 3.82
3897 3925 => -0.17 mag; 2.77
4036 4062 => -0.12 mag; 4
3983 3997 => -0.19 mag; 3.66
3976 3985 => -0.10 mag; 3.27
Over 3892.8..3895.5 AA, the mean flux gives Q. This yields 2.49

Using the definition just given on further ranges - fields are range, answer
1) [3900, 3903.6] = 2.46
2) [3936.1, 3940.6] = 1.34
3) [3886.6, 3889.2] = 2.04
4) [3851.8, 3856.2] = 2.05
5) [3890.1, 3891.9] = 2.7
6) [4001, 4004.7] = 3.67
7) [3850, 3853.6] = 2.06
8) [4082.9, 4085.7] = 4.03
